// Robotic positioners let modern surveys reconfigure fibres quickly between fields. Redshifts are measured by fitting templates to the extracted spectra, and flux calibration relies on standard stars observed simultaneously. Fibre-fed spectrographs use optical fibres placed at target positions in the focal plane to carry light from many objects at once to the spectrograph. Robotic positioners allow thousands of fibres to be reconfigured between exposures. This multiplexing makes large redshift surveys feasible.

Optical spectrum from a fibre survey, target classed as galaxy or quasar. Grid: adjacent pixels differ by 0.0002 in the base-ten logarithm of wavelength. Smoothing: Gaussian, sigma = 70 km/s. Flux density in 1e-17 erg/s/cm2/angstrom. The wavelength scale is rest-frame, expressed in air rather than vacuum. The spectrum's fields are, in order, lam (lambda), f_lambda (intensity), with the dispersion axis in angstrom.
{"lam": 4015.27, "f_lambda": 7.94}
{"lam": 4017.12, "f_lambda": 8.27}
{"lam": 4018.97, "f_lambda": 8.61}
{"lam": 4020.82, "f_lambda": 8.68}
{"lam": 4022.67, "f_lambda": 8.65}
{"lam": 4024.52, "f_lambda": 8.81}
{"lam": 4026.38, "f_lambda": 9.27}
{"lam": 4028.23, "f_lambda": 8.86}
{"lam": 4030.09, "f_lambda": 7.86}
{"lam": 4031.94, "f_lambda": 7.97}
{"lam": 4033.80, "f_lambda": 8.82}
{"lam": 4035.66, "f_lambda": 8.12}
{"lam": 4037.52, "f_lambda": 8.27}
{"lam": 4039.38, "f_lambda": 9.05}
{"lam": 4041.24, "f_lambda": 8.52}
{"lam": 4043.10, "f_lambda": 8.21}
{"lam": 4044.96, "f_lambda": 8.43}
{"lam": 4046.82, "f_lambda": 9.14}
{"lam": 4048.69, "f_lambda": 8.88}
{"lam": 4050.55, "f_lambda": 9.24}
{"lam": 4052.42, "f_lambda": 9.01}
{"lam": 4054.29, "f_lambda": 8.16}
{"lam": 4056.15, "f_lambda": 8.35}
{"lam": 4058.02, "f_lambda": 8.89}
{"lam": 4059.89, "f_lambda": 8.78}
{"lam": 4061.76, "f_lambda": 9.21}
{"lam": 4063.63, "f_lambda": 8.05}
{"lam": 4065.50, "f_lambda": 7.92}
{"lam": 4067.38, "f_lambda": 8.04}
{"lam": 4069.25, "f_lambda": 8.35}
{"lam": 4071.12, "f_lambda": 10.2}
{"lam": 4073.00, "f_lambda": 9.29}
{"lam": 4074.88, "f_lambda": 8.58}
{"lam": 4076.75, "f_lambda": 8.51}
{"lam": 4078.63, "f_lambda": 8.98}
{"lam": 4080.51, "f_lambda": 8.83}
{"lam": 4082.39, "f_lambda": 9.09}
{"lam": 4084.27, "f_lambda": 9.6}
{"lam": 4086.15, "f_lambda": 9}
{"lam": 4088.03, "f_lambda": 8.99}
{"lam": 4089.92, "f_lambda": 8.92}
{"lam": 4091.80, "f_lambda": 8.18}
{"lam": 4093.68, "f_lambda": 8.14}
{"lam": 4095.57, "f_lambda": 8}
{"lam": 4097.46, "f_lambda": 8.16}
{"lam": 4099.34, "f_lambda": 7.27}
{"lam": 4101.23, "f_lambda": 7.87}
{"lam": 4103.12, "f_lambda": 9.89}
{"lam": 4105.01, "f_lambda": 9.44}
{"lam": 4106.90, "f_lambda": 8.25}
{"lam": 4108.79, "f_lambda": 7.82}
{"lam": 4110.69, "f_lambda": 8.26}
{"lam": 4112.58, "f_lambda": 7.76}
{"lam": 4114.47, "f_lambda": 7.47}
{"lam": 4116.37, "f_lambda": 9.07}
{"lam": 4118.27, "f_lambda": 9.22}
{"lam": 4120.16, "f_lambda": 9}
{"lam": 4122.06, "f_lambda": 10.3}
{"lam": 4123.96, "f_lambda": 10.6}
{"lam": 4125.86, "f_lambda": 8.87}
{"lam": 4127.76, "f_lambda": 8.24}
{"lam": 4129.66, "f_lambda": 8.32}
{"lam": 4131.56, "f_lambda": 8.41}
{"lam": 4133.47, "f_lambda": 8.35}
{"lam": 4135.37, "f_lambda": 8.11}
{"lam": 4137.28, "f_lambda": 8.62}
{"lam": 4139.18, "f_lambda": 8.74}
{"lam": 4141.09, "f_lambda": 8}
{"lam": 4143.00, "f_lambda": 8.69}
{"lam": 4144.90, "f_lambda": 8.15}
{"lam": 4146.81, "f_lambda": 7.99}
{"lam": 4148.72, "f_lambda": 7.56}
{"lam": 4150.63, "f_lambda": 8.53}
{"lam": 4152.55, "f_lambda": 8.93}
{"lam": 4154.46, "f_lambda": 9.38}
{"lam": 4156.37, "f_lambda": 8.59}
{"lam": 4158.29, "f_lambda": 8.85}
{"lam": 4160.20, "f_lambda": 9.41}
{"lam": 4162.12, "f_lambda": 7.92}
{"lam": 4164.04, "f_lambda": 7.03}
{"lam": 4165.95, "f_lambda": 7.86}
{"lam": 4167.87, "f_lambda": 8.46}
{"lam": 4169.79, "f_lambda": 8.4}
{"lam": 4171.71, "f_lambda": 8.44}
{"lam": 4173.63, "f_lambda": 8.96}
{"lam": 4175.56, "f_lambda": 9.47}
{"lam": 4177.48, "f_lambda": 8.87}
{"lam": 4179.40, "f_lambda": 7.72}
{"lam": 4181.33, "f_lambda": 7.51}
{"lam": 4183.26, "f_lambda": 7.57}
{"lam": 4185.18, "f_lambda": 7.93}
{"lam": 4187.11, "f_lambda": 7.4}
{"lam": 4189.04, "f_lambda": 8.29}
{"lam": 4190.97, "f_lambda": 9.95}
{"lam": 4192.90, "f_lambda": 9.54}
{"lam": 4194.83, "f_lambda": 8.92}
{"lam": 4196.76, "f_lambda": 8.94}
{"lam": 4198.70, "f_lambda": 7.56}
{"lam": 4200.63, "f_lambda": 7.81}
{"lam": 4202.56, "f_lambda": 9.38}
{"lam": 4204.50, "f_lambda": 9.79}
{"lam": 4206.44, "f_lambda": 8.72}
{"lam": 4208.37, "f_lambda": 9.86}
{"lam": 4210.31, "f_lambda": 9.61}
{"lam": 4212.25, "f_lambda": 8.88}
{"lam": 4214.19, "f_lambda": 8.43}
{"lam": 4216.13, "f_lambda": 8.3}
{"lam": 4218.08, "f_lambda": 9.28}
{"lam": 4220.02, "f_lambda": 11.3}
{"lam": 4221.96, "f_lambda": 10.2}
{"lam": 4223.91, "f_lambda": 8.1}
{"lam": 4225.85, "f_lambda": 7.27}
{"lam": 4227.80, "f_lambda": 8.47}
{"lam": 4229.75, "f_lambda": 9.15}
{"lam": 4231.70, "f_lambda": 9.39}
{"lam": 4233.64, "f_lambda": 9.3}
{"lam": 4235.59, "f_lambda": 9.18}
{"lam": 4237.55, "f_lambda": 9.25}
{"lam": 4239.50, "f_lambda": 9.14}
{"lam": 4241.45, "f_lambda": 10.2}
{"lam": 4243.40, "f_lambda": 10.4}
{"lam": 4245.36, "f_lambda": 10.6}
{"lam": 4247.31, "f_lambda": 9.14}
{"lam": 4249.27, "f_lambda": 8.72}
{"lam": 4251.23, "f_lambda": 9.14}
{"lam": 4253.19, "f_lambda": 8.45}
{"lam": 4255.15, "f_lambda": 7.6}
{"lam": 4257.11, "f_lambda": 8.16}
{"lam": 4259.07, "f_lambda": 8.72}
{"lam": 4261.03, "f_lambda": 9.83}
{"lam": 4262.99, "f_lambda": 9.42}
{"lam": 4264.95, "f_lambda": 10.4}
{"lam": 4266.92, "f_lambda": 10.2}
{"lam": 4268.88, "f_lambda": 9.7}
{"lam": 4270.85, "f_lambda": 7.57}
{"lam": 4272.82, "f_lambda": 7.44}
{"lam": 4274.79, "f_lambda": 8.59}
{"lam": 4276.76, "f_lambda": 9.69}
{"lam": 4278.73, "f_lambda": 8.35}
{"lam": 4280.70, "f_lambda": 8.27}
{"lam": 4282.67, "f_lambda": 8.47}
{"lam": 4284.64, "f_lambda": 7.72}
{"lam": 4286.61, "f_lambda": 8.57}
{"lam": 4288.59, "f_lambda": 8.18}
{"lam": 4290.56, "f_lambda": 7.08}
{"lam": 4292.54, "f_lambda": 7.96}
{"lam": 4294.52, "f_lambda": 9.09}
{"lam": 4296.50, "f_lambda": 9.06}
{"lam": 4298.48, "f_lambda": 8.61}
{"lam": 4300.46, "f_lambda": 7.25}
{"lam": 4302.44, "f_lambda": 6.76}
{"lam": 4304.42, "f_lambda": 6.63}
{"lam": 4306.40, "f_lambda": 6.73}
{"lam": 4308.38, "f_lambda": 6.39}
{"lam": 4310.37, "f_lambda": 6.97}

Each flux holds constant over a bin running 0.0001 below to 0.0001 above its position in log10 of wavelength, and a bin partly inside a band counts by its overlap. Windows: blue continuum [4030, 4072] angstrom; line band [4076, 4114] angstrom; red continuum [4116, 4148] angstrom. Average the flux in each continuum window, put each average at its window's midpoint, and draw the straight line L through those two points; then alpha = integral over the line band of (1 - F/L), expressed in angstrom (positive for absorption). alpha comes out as 0.6 angstrom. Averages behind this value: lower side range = 8.6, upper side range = 8.73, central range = 8.53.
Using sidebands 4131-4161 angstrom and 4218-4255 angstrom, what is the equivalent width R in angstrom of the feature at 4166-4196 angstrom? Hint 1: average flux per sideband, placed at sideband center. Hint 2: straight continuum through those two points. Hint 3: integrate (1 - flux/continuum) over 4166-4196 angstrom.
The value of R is 1.1 angstrom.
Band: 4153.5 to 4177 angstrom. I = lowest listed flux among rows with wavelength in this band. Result 7.03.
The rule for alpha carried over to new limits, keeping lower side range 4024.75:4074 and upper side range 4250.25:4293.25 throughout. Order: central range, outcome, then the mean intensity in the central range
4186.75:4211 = -0.86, 8.94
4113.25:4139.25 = -0.48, 8.8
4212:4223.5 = -0.99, 9.36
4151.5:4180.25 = 0.26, 8.56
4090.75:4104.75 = 0.59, 8.28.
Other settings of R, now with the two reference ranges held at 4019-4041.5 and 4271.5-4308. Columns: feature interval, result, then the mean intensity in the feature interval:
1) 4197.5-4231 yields -3.2 angstrom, 8.95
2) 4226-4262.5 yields -4.6 angstrom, 9.12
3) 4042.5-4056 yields -0.3 angstrom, 8.72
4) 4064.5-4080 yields -0.5 angstrom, 8.73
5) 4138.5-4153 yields 0.0 angstrom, 8.29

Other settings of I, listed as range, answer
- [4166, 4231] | 7.27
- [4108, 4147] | 7.47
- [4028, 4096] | 7.86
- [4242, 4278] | 7.44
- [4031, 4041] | 7.97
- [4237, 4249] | 9.14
